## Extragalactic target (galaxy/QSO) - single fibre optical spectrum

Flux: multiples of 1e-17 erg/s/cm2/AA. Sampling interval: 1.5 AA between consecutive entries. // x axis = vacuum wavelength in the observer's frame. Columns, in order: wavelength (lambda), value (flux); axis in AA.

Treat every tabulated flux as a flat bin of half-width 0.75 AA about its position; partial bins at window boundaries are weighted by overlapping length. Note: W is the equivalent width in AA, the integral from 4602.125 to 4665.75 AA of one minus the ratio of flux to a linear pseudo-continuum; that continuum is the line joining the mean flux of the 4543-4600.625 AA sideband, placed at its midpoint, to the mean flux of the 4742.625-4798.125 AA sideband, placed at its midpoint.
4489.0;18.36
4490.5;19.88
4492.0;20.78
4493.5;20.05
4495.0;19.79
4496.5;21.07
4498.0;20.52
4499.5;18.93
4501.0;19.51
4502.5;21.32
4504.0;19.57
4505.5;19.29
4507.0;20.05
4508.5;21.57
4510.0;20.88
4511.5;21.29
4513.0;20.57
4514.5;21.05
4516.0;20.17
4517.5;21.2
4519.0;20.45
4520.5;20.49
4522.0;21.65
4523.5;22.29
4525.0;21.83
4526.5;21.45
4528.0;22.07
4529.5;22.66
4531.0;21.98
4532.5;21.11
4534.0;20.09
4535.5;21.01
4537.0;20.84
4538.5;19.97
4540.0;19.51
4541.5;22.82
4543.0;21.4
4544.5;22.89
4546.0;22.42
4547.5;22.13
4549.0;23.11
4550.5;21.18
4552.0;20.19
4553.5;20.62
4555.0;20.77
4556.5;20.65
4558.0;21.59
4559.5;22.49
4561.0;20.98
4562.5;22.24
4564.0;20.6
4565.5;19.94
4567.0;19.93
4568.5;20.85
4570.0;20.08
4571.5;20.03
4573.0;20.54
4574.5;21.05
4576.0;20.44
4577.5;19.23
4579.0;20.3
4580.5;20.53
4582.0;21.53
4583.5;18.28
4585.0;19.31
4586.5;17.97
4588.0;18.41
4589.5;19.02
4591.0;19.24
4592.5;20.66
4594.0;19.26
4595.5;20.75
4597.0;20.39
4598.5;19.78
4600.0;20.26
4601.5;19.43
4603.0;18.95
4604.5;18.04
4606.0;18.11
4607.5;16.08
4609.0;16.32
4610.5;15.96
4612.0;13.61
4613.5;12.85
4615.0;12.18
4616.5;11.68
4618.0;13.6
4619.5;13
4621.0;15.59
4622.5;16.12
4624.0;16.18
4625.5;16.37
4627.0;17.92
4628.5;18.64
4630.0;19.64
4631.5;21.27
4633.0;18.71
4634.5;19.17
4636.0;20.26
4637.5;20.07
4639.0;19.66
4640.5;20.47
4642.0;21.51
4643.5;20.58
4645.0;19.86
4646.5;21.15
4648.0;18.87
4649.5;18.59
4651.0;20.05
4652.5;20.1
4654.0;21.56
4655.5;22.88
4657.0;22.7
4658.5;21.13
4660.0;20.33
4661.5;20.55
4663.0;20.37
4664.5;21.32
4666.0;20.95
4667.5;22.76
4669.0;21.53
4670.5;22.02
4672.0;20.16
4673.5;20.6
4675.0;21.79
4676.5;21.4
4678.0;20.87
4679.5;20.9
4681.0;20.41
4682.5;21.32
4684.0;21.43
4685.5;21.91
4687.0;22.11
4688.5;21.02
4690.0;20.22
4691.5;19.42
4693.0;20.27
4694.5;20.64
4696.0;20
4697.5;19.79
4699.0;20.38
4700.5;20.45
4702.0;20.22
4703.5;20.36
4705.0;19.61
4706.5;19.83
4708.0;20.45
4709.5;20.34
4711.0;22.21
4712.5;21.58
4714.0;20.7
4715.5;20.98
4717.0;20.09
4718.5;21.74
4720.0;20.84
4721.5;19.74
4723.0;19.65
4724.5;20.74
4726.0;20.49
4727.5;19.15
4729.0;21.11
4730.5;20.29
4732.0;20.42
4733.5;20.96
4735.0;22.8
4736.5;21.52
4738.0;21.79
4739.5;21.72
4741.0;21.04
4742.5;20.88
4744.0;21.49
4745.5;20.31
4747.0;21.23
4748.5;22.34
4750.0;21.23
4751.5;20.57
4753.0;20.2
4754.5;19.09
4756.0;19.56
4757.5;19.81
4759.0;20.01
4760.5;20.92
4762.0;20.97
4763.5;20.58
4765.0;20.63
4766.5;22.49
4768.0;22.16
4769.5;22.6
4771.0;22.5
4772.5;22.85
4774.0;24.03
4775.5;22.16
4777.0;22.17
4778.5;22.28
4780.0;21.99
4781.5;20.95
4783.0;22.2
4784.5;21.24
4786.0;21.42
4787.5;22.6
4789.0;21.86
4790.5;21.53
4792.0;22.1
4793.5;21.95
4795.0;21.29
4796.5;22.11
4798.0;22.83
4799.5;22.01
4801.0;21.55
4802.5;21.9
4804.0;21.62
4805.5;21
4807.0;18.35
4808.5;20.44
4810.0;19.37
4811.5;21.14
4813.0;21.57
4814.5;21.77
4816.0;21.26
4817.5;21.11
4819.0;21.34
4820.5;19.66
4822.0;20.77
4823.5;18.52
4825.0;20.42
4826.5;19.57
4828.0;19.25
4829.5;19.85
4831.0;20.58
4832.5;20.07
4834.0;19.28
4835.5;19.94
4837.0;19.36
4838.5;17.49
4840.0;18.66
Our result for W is 7.4 AA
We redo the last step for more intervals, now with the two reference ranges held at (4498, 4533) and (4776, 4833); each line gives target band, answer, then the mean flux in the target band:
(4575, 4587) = 0.7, 19.8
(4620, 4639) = 2.4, 18.3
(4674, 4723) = 0.8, 20.7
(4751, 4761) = 0.5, 20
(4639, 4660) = 0.3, 20.7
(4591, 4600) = 0.4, 20.1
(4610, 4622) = 4.2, 13.6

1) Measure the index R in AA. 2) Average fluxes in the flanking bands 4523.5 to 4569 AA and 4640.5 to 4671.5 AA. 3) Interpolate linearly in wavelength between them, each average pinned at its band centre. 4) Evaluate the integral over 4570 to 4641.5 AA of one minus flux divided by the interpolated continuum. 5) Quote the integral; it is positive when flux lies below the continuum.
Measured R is 9.65 AA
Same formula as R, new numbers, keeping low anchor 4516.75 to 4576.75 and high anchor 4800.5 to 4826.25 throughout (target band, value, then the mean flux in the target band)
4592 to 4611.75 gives 2.3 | 18.6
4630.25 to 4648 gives 0.7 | 20.2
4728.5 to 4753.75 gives -0.4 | 21.2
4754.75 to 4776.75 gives -0.8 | 21.5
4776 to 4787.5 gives -0.6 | 21.8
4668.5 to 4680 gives -0.1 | 21.2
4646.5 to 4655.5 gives 0.3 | 20.2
